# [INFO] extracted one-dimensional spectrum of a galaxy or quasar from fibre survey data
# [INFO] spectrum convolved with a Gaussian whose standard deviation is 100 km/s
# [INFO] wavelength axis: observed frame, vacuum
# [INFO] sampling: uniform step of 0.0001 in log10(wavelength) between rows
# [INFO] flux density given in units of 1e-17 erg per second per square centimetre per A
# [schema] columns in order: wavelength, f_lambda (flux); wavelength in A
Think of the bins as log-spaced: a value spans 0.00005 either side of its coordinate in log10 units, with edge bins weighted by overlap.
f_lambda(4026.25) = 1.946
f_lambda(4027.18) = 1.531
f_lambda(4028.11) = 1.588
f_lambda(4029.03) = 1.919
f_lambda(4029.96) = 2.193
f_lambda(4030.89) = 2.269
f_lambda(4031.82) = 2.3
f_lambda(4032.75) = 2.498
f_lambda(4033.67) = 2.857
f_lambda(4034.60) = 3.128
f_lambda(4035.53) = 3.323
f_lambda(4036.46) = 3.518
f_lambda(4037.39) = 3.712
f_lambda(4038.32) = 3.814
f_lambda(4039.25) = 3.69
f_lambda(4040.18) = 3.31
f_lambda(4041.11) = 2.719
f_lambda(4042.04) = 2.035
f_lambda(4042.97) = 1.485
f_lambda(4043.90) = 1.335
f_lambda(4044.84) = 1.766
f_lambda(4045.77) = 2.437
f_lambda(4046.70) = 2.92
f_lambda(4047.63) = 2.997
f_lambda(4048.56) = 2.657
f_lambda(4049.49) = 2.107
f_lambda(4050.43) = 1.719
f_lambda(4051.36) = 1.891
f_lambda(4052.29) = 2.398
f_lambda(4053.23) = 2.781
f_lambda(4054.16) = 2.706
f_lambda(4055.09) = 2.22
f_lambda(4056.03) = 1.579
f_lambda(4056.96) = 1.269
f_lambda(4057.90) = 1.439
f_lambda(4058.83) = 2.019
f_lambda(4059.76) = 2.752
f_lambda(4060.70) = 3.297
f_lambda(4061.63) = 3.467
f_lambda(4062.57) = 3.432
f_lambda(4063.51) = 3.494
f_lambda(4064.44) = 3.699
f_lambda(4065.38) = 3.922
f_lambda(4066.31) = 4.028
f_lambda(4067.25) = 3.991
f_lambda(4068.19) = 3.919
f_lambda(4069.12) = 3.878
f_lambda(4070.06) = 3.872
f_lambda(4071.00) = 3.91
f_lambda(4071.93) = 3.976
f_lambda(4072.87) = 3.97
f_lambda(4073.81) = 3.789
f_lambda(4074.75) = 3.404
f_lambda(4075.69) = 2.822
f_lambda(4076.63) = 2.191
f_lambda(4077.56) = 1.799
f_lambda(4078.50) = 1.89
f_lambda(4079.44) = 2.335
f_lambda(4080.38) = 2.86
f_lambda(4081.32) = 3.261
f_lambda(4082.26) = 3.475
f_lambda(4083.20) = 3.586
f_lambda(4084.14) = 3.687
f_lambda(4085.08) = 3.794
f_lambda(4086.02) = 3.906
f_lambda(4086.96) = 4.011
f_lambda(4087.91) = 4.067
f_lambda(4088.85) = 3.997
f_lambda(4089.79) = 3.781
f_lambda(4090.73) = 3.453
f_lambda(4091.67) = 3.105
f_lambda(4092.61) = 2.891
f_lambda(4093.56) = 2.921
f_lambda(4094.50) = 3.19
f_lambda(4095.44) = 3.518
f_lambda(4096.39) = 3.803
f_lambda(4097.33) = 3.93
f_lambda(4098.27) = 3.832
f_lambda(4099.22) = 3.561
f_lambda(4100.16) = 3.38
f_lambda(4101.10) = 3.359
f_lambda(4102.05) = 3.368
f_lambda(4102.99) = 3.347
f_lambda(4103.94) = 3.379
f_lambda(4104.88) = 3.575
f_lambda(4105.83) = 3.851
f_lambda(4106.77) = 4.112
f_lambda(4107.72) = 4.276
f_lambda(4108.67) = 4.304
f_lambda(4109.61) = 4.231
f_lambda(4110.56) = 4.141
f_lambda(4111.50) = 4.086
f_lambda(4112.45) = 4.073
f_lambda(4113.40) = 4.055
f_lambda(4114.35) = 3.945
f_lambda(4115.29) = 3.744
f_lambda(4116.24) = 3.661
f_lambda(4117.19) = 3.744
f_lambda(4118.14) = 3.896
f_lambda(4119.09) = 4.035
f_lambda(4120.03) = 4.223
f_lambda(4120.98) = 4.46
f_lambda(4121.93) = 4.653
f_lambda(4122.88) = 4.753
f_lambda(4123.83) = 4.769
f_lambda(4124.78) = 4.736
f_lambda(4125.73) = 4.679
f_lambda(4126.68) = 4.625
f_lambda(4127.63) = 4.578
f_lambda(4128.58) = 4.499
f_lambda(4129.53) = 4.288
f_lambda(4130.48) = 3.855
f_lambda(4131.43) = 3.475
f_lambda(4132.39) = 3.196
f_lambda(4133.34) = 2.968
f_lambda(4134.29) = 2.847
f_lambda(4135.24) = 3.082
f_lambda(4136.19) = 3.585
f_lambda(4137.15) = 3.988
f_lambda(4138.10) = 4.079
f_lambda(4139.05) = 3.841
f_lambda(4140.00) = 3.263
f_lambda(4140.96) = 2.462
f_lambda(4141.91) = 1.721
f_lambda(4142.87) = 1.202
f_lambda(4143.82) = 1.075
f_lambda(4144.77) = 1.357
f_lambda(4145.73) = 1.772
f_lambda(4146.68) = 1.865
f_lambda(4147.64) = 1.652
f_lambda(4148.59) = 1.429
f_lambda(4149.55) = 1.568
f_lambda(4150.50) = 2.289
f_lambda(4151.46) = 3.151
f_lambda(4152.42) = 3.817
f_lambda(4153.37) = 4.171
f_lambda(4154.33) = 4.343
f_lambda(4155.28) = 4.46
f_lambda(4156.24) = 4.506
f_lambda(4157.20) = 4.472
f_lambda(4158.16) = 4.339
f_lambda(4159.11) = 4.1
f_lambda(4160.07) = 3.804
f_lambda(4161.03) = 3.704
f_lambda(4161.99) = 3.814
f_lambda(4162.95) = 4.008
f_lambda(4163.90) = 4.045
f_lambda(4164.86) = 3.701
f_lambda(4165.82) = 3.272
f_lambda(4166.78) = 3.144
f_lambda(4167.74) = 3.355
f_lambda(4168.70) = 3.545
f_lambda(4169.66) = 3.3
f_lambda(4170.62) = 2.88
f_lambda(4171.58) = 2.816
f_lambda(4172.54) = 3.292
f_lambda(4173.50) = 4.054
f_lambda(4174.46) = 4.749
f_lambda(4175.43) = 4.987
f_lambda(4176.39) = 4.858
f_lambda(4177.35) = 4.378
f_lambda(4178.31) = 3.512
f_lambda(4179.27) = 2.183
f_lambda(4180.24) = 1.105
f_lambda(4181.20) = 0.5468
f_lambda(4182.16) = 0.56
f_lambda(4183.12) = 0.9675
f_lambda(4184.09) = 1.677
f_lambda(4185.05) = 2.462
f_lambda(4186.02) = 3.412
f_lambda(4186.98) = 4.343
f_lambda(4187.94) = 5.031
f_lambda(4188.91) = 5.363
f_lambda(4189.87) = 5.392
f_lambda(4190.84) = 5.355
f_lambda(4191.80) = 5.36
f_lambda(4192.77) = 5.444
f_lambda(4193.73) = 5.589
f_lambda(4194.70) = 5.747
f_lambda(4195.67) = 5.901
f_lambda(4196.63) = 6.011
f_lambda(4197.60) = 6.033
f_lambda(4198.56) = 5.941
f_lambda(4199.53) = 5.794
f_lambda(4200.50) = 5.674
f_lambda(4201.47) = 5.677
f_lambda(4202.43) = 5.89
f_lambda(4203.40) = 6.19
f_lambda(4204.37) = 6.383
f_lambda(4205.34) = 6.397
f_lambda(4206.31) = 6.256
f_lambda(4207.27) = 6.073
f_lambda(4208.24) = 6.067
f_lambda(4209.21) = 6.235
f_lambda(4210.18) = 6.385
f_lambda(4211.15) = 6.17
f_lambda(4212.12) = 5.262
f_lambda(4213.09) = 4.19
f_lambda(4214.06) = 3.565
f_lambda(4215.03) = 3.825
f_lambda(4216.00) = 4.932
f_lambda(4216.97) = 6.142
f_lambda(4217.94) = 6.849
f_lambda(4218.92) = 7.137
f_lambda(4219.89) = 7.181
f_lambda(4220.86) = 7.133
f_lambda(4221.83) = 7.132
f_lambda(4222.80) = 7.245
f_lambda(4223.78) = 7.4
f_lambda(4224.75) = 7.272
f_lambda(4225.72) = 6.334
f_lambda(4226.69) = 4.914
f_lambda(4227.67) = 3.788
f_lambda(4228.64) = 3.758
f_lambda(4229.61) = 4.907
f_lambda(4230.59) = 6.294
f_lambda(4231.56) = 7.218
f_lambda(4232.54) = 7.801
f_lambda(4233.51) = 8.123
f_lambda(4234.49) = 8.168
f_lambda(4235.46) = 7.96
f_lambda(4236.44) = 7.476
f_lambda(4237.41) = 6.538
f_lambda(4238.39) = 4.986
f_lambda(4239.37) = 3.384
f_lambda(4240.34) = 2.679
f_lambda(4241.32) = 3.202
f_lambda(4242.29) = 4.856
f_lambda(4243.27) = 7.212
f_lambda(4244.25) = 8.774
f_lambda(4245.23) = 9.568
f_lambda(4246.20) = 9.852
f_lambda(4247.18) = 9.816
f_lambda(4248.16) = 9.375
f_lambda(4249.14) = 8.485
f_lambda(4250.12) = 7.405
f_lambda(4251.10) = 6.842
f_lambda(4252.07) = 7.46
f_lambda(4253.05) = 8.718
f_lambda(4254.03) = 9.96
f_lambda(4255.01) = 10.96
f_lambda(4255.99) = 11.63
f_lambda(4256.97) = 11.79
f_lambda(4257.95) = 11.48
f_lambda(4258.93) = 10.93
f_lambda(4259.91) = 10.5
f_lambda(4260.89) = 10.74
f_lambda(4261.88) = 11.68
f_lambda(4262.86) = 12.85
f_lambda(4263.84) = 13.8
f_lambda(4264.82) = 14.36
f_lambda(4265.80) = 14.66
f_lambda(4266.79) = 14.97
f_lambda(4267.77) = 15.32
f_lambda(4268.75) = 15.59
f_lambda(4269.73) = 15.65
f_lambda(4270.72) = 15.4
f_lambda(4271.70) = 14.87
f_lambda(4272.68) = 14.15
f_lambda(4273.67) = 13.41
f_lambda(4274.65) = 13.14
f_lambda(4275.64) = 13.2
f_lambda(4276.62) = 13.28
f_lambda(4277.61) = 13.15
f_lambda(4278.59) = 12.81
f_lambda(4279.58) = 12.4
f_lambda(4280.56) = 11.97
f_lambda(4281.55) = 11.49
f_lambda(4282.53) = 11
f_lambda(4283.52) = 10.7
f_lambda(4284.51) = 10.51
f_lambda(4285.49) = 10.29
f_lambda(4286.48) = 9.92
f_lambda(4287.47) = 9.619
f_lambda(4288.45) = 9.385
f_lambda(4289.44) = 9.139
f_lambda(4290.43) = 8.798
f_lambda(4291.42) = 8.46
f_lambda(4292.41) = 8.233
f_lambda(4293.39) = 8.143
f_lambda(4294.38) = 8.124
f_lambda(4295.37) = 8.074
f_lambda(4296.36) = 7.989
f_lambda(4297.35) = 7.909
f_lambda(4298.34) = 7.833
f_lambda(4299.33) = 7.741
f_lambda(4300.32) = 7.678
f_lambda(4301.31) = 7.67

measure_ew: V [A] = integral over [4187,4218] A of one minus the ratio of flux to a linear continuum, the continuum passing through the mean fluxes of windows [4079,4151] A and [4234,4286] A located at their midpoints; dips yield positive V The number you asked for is 8.5 A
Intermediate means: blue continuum 3.48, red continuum 10.6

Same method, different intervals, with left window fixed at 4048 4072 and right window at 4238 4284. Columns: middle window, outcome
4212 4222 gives 3.7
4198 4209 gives 3.3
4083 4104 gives 3.3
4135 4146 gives 6.2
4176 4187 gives 7.6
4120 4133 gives 2.8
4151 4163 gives 4.8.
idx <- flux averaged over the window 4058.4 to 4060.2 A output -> 2.39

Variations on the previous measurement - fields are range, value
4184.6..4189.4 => 4.14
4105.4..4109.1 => 4.13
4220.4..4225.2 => 7.24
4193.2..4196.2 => 5.75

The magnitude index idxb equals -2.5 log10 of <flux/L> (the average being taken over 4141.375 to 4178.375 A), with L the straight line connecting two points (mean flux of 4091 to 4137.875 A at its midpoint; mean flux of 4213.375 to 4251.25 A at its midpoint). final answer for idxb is 0.44 mag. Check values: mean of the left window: 3.85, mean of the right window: 6.54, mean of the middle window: 3.29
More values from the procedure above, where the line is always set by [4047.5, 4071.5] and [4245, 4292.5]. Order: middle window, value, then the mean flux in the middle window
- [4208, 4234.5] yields 0.49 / 6.09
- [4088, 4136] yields 0.29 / 3.85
